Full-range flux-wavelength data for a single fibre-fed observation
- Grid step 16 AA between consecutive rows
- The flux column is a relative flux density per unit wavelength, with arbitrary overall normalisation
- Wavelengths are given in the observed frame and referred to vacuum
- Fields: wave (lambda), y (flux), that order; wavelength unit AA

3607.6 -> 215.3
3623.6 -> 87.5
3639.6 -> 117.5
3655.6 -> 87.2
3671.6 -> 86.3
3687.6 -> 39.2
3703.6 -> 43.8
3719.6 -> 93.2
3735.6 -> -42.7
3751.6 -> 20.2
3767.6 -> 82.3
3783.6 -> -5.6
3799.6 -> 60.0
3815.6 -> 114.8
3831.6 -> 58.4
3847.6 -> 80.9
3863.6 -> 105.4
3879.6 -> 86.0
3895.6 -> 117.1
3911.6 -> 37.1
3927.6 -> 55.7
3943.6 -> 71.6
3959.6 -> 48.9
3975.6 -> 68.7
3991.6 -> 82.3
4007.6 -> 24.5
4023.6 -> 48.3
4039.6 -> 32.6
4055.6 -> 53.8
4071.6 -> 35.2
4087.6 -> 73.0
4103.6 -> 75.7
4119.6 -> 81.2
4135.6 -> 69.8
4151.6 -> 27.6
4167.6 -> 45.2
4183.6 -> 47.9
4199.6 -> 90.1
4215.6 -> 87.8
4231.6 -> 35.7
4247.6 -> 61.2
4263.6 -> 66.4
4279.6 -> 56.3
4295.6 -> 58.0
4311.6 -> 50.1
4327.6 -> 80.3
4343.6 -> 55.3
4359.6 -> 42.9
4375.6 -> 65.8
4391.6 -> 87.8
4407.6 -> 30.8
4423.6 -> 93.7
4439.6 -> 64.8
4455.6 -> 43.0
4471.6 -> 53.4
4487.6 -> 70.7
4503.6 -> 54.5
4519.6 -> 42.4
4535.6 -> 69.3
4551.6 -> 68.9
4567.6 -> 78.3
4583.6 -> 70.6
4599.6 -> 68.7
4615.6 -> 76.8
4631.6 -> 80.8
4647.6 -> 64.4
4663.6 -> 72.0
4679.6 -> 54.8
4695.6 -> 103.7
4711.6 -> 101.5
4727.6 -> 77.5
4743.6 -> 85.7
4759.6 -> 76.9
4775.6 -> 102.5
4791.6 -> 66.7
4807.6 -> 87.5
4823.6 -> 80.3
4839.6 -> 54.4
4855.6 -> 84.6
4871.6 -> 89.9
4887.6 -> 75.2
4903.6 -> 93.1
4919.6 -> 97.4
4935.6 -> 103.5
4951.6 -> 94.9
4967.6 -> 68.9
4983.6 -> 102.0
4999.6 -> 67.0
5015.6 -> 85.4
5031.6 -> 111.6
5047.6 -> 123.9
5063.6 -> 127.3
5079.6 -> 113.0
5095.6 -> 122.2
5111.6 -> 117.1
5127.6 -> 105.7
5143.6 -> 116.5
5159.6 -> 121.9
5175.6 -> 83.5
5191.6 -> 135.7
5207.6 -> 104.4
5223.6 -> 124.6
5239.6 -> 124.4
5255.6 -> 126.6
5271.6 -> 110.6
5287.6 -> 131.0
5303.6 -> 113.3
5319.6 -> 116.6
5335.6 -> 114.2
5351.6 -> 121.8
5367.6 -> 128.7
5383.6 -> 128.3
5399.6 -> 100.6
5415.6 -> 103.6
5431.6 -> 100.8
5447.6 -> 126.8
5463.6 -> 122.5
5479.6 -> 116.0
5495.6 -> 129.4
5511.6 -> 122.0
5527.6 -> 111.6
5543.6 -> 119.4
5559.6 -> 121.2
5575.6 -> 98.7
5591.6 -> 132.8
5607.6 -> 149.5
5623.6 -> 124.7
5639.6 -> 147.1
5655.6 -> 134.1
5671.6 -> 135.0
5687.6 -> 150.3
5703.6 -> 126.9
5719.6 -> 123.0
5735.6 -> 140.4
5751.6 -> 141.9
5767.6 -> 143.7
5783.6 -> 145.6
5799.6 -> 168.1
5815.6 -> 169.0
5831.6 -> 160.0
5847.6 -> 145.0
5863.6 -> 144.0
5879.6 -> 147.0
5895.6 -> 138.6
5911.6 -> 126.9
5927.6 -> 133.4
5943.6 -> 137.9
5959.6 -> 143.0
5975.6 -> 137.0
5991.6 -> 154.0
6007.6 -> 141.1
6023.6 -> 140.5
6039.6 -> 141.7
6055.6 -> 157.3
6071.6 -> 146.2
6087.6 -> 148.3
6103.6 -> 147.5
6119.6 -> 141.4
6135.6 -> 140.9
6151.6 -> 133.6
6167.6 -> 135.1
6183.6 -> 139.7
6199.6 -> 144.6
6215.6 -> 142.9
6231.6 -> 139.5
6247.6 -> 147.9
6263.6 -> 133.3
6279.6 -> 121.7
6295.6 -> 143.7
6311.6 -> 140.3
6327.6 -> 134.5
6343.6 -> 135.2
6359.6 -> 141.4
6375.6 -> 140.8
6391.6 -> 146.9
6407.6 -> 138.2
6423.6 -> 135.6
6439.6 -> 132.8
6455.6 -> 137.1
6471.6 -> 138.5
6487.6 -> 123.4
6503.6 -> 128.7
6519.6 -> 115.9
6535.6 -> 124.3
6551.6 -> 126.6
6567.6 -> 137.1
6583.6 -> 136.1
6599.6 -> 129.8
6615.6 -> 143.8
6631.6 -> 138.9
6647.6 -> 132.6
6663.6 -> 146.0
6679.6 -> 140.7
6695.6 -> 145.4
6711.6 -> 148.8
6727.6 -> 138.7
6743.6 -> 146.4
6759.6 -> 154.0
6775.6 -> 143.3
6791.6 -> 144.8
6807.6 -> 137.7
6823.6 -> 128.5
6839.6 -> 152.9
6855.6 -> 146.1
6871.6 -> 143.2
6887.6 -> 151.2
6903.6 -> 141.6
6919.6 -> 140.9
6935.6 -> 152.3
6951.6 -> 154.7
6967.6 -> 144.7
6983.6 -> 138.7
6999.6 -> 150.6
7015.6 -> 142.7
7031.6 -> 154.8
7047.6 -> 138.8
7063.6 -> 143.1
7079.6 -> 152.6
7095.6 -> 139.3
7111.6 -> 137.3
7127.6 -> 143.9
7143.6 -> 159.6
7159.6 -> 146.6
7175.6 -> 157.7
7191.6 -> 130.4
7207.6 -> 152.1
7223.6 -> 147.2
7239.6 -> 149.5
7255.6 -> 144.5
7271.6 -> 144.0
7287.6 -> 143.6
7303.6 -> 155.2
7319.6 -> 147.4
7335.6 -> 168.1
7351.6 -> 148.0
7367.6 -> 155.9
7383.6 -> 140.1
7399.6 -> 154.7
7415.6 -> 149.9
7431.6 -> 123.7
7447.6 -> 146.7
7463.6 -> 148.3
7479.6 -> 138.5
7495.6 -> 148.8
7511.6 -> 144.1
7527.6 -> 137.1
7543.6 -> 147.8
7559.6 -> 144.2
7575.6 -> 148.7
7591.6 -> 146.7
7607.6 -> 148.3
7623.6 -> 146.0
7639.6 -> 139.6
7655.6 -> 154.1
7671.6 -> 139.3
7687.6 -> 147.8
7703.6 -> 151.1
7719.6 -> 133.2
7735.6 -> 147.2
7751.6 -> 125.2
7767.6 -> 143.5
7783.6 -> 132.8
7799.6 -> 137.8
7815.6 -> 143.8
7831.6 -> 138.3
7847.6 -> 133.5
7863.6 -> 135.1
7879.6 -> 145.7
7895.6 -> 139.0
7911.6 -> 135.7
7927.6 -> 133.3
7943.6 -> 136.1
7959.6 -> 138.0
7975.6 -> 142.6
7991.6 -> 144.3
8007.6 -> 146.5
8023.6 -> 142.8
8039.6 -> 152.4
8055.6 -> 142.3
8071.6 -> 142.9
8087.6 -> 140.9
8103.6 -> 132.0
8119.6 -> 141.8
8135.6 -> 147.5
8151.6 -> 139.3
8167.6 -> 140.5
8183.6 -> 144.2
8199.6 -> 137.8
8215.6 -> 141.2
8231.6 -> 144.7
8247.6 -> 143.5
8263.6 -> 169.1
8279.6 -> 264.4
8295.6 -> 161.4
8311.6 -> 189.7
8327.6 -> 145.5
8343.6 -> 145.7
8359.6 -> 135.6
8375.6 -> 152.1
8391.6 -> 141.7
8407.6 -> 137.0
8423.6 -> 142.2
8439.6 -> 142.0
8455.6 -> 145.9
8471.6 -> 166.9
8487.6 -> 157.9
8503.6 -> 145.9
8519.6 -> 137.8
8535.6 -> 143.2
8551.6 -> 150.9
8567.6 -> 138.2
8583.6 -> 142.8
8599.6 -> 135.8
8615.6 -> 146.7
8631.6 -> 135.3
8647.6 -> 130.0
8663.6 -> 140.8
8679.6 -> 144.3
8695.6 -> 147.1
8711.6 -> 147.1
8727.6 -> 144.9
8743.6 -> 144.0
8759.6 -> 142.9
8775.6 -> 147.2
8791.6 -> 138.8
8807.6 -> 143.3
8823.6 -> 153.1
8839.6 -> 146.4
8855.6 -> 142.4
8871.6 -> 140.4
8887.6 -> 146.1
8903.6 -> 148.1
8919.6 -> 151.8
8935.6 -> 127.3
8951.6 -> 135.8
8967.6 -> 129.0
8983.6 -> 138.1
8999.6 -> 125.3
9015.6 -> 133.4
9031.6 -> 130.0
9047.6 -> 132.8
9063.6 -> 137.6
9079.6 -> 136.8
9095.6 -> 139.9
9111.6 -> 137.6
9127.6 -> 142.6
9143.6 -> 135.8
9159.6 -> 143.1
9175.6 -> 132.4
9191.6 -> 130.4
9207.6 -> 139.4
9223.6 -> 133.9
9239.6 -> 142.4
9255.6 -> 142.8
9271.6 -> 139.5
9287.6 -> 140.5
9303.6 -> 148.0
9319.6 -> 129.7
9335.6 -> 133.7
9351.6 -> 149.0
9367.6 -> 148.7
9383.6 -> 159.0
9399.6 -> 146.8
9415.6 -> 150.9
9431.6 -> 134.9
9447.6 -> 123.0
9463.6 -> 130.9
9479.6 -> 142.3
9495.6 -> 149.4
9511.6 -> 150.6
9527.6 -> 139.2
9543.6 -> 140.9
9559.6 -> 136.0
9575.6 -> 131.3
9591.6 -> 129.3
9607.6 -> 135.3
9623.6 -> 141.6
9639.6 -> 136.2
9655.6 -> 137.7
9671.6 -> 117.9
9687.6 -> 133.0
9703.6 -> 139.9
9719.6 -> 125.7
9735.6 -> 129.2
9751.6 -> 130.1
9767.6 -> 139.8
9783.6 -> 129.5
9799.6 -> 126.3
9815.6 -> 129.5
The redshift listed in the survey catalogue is 0.26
